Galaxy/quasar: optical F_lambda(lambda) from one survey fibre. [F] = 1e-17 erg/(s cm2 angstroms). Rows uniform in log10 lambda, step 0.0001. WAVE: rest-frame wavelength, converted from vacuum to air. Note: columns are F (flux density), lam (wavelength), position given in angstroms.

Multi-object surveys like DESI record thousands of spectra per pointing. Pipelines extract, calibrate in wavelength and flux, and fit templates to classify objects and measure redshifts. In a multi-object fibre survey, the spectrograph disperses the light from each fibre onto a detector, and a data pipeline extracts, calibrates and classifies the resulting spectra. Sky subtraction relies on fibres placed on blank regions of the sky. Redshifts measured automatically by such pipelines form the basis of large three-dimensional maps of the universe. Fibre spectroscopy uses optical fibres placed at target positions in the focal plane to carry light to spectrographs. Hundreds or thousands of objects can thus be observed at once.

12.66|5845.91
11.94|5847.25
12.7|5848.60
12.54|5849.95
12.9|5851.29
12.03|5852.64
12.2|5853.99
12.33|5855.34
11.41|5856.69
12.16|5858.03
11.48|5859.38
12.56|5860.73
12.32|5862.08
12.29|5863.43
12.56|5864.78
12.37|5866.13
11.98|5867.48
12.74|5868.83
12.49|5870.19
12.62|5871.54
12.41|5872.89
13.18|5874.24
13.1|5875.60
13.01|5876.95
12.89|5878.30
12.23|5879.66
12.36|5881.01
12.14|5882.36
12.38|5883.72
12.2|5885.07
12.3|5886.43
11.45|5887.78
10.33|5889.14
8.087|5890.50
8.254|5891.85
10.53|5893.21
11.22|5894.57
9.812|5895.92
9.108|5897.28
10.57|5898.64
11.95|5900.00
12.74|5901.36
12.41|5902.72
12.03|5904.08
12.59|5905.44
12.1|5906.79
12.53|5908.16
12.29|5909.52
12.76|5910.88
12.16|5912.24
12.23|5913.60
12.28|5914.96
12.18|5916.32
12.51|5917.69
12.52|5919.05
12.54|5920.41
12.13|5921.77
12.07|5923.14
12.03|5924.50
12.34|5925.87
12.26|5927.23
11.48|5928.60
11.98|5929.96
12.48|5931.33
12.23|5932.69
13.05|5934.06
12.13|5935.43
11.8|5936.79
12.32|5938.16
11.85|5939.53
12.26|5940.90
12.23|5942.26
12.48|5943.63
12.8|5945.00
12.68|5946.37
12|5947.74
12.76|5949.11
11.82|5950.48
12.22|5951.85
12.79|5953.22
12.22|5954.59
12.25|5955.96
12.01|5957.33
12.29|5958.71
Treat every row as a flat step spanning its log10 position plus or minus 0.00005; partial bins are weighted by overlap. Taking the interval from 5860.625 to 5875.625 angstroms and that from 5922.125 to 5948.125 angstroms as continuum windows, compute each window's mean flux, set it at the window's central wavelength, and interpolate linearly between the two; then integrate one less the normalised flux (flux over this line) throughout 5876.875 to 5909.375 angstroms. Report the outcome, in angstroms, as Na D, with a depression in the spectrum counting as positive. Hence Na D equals 2.5 angstroms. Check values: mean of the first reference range 12.5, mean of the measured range 11.5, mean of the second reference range 12.2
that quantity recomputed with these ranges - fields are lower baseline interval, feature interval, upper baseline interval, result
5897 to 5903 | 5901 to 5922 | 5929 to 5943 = -1.3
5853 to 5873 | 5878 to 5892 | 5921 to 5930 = 0.9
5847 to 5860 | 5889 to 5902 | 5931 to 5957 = 2.1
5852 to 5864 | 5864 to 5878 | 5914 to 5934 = -0.6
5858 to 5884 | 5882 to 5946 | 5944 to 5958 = 3.0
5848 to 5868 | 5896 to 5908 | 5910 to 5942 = 0.6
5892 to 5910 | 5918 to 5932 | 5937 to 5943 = -0.4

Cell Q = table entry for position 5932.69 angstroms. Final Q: 12.23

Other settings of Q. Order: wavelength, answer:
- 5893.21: 10.53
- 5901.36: 12.74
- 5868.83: 12.74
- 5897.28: 9.108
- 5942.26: 12.23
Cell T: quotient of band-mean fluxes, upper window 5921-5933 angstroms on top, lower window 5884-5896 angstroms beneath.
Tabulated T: 1.15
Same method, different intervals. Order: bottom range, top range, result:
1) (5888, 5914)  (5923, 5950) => 1.09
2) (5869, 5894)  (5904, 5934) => 1.04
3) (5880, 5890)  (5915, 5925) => 1.04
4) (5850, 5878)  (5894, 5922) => 0.96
